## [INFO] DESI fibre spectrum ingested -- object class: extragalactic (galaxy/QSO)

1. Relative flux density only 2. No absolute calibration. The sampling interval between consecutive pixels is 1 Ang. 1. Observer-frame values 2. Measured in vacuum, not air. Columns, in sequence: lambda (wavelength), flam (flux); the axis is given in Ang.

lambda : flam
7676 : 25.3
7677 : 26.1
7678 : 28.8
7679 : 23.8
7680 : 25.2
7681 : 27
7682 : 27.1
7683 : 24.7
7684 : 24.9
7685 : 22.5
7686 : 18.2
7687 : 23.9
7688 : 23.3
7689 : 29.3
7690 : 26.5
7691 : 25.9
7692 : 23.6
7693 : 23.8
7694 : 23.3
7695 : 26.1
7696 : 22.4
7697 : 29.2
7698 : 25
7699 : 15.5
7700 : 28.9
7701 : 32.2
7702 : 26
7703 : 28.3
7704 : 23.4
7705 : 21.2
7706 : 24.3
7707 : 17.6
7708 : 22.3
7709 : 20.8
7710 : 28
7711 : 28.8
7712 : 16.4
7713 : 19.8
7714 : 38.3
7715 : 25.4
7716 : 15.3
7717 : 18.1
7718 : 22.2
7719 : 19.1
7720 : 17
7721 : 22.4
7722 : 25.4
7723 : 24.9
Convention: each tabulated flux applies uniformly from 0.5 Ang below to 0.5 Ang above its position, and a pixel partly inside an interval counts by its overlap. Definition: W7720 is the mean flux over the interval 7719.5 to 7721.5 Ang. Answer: 19.7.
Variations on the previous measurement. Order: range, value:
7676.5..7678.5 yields 27.5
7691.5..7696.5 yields 23.8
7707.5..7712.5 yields 23.3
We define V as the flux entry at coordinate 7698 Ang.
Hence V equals 25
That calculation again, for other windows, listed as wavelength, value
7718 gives 22.2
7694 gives 23.3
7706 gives 24.3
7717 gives 18.1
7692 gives 23.6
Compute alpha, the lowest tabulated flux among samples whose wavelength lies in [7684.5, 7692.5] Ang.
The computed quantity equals 18.2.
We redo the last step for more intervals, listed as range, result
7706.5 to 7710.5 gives 17.6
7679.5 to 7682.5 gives 25.2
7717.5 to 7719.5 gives 19.1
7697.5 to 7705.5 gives 15.5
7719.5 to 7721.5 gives 17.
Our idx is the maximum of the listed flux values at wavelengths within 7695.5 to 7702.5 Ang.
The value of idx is 32.2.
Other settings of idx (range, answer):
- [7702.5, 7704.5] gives 28.3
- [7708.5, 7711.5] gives 28.8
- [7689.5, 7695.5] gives 26.5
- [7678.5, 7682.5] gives 27.1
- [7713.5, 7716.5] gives 38.3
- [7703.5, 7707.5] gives 24.3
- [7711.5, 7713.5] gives 19.8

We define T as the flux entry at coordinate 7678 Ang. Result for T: 28.8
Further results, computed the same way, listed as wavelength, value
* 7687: 23.9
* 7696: 22.4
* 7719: 19.1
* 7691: 25.9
